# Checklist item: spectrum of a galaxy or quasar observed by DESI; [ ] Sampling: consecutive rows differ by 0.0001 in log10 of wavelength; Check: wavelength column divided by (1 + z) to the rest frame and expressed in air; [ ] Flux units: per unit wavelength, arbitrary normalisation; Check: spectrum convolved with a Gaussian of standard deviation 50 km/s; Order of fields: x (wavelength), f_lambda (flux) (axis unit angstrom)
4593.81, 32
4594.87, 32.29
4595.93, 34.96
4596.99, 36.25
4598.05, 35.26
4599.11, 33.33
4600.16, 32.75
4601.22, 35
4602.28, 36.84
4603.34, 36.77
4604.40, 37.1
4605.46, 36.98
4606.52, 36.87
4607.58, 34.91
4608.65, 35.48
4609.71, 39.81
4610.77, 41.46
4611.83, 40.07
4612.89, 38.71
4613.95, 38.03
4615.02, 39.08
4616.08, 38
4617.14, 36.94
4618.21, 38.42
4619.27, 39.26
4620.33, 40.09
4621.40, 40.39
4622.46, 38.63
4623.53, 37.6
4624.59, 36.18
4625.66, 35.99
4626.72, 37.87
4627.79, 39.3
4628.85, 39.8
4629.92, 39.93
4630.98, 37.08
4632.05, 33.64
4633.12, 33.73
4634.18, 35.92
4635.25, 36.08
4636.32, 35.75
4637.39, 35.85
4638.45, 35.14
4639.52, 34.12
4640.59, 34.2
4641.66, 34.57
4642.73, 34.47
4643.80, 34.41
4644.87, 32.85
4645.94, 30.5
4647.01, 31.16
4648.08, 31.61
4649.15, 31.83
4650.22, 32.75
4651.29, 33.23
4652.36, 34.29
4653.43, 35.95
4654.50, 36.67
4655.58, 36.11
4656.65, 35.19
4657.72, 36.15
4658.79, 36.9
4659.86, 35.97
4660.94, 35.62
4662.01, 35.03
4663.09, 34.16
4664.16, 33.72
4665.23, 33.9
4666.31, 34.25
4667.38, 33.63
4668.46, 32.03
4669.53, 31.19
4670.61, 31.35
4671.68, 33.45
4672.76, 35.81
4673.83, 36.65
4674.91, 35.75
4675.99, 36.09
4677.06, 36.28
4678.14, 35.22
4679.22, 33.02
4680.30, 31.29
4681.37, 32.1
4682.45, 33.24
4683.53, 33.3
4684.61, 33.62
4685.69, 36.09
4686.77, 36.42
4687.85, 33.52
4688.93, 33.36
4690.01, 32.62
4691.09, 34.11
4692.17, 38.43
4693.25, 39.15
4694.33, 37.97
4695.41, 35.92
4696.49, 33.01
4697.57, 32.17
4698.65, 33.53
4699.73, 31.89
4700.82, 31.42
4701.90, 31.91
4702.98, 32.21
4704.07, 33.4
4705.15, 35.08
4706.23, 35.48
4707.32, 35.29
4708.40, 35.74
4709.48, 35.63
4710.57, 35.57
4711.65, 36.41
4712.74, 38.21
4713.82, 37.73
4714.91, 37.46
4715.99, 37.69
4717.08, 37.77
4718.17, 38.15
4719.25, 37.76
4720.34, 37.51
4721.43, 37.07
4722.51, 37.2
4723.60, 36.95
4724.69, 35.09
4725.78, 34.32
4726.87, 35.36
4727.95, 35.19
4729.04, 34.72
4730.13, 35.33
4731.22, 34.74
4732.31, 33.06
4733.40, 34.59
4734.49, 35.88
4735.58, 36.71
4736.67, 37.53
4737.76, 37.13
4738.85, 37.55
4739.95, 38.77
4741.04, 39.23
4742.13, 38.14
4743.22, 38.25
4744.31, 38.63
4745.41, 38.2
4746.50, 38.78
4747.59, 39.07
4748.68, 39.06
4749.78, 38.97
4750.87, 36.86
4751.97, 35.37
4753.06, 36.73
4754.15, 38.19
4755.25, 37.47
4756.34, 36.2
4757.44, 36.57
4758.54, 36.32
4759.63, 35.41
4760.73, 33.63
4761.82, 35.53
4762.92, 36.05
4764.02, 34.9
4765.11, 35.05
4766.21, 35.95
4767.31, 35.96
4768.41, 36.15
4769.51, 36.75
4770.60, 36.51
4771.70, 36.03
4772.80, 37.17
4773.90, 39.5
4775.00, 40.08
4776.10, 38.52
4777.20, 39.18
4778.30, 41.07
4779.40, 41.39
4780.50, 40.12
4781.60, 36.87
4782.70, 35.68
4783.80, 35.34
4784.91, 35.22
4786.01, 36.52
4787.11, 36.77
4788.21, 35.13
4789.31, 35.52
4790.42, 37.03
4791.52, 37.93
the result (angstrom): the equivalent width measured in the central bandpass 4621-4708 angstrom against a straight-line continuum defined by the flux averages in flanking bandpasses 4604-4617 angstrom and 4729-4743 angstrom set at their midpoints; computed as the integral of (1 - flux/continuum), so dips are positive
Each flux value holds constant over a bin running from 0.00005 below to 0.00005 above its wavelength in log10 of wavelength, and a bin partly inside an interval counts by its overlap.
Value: 6.1 angstrom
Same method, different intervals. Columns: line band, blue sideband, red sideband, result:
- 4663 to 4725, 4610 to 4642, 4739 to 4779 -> 4.09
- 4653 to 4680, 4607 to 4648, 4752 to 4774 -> 1.30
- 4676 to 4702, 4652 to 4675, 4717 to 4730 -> 0.86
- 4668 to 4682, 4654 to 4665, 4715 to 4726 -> 0.79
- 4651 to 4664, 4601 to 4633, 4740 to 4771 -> 0.75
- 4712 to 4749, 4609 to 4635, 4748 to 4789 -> 0.27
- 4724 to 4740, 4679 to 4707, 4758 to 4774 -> -0.26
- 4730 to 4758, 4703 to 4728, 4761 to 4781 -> -0.23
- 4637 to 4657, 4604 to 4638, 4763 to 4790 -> 1.94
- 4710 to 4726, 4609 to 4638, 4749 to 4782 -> 0.16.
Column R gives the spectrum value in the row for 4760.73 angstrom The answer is 33.63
